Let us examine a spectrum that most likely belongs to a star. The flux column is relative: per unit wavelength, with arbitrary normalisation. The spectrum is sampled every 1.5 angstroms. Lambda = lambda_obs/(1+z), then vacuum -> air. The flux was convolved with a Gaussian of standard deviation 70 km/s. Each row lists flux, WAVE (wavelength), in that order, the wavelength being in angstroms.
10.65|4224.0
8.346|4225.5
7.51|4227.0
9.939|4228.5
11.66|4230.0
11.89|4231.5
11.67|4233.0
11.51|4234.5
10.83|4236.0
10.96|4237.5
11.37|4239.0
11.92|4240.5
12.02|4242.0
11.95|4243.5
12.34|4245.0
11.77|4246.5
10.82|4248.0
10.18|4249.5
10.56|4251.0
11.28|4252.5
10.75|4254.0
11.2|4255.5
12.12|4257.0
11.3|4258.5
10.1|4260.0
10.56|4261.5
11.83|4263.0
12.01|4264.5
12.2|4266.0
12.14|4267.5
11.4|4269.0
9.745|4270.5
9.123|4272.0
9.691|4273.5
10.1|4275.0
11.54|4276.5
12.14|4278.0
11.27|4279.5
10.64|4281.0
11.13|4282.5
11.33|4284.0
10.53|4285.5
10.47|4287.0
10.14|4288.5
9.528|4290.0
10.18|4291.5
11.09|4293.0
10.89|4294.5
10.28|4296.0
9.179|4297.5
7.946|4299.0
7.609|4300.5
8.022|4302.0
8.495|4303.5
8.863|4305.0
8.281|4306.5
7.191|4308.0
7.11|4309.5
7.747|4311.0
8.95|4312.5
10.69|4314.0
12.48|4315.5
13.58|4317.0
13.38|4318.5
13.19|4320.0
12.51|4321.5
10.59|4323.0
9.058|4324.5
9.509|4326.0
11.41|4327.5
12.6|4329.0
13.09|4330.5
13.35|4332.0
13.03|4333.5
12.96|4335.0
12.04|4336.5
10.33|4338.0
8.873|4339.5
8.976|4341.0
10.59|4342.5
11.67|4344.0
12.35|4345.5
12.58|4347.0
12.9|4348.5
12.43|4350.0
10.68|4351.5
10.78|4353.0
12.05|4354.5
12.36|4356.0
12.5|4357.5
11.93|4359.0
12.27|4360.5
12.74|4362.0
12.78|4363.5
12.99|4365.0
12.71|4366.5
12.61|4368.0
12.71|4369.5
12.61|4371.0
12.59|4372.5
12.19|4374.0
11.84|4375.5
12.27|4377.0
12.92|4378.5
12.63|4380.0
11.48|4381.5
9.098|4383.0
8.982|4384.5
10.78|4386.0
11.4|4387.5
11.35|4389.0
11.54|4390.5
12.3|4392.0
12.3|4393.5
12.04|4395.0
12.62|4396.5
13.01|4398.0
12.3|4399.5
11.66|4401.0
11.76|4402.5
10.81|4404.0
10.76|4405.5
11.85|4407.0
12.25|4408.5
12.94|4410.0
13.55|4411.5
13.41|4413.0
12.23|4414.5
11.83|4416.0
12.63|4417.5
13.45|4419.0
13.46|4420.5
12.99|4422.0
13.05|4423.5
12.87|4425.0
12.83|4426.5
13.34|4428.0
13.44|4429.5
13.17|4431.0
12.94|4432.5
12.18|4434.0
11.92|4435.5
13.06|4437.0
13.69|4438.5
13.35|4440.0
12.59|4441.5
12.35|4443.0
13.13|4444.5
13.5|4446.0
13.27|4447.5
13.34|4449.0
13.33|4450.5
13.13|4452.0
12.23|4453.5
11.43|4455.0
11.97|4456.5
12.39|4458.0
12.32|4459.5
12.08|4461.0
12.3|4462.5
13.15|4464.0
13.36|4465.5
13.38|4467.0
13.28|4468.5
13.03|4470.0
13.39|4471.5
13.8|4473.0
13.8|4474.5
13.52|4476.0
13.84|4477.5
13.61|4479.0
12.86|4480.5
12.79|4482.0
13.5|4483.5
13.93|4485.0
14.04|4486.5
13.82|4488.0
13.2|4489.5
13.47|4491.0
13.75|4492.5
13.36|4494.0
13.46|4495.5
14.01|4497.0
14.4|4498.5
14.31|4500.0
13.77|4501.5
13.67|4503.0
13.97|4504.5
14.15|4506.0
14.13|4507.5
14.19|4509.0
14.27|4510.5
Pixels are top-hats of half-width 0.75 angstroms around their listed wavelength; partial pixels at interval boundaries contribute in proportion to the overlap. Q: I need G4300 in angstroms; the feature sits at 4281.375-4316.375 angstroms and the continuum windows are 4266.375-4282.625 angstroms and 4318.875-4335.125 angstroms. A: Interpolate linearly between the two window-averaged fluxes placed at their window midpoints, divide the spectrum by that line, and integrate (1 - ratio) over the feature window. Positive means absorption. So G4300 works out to 5.6 angstroms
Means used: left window 10.8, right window 11.9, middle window 9.51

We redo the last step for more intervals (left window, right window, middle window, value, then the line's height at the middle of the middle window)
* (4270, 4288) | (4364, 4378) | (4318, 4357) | 0.6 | 11.8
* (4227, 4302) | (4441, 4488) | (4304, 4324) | 1.9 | 11.4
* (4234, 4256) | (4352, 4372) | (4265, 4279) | 0.8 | 11.5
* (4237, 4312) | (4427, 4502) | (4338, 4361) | 0.1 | 11.5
